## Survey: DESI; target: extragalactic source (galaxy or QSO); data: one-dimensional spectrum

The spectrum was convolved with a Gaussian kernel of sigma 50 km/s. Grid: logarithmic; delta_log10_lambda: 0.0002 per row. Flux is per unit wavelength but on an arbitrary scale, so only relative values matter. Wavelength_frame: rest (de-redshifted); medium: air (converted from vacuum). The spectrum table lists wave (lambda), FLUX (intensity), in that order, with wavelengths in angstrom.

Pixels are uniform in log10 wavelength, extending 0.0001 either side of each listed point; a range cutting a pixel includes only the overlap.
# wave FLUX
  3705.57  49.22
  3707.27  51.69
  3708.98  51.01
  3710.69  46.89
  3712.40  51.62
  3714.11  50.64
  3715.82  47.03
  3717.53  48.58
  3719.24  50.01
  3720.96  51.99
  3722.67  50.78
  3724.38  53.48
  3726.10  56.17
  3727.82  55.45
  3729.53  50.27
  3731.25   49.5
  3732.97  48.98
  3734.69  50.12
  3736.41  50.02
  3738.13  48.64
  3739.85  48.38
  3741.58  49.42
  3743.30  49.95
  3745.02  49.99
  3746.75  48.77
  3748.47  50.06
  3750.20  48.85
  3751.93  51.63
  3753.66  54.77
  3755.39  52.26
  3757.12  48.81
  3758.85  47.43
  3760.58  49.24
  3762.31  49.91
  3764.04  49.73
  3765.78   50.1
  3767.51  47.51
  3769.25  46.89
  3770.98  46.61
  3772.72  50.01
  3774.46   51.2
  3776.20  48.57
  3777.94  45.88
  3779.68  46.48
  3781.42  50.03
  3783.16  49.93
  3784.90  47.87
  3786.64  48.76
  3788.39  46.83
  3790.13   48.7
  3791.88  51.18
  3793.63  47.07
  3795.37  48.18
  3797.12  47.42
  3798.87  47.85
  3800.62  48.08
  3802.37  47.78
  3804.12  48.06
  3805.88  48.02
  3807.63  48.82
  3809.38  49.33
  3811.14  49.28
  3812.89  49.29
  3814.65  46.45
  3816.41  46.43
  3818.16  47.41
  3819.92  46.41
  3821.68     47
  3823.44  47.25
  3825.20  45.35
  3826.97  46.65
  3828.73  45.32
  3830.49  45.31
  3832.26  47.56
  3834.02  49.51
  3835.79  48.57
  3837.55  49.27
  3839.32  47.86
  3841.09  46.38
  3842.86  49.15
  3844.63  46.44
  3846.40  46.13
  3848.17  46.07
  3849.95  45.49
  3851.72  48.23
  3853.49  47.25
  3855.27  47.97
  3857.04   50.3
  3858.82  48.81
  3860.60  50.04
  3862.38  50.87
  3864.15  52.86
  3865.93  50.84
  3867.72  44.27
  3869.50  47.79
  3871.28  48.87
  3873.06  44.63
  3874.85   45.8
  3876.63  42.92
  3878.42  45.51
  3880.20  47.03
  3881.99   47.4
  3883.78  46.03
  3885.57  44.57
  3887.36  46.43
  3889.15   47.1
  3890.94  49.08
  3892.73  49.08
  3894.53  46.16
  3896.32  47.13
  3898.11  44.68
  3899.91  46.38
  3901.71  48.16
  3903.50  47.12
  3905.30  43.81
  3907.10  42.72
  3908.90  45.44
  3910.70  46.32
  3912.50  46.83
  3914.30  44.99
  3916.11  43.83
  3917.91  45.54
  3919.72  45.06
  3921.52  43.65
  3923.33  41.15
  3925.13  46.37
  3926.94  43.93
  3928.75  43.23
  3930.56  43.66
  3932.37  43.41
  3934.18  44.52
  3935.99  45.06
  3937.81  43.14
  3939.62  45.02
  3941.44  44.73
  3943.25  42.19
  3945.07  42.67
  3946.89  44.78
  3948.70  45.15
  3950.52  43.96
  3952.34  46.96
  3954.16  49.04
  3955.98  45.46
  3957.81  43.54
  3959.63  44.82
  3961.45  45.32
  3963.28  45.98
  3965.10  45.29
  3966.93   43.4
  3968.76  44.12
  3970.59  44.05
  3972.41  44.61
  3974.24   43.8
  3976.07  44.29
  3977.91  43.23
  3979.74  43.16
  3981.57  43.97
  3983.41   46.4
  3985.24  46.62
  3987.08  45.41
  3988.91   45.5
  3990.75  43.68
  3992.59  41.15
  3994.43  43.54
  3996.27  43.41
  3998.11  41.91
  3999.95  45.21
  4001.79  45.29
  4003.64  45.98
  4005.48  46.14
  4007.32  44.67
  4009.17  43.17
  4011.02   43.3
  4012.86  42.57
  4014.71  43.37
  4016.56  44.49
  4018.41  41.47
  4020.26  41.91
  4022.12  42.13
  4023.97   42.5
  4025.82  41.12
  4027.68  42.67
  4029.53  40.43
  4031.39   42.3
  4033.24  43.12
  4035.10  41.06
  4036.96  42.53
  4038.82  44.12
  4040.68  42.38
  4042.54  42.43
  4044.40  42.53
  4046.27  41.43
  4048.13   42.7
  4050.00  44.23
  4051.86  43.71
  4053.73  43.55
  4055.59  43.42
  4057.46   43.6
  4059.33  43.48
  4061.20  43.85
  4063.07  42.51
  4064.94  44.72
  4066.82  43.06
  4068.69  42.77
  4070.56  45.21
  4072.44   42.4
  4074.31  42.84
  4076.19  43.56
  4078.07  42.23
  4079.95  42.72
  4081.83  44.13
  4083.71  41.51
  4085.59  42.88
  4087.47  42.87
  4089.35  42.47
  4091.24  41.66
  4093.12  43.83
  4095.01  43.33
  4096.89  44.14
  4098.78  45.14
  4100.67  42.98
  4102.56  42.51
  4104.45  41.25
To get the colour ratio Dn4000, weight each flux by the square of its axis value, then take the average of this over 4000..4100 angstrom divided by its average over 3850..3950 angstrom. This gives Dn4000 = 1.0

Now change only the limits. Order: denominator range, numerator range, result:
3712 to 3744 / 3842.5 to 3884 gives 1.01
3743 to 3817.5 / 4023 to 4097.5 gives 1.01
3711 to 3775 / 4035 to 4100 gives 1.02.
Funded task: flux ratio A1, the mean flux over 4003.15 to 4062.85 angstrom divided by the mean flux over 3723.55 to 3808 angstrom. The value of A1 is 0.87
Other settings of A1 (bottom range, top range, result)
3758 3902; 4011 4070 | 0.90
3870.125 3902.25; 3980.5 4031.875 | 0.94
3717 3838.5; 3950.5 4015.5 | 0.91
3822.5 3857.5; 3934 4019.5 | 0.94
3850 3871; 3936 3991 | 0.91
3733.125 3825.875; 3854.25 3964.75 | 0.94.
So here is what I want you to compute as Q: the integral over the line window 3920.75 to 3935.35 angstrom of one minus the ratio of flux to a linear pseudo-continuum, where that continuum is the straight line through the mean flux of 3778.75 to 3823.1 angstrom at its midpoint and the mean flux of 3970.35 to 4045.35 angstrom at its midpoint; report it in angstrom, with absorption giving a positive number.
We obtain 0.5 angstrom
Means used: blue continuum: 48.1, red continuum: 43.4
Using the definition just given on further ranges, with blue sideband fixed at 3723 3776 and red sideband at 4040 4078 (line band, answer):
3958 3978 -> 0.3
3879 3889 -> 0.2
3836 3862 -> 0.0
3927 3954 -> 0.9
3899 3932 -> 1.1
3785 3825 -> 0.8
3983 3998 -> 0.2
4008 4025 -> 0.5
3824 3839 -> 0.3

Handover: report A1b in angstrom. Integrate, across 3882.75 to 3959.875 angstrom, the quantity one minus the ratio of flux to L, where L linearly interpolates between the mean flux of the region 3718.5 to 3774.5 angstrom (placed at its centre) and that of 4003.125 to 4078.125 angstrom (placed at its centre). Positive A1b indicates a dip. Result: 1.3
